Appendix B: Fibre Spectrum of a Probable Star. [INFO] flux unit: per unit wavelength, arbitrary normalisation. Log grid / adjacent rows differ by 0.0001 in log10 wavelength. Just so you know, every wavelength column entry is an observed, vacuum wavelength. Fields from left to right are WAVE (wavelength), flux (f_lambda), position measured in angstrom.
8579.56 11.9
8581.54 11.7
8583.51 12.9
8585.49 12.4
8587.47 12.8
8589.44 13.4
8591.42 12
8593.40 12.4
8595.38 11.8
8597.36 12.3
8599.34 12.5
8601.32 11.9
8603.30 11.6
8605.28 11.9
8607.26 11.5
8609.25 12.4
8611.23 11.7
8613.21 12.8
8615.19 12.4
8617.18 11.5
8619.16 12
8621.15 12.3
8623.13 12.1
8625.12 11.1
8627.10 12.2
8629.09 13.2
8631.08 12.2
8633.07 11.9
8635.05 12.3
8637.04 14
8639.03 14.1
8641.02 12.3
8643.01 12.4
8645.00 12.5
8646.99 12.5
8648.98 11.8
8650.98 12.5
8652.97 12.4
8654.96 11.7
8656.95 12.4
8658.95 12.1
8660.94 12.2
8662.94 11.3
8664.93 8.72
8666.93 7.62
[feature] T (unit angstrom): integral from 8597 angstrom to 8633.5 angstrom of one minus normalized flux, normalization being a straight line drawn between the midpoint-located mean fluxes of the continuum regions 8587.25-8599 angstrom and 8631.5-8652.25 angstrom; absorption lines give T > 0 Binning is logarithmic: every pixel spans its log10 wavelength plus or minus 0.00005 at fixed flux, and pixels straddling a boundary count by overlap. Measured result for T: 1.3 angstrom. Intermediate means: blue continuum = 12.4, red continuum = 12.6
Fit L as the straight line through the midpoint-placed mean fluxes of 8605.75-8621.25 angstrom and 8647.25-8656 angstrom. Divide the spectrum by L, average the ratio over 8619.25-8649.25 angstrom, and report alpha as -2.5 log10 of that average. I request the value -0.03 mag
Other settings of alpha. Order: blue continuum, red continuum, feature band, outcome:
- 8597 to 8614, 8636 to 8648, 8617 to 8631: 0.04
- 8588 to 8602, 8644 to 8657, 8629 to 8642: -0.05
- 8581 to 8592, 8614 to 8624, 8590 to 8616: 0.02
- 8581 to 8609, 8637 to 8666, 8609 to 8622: 0.00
